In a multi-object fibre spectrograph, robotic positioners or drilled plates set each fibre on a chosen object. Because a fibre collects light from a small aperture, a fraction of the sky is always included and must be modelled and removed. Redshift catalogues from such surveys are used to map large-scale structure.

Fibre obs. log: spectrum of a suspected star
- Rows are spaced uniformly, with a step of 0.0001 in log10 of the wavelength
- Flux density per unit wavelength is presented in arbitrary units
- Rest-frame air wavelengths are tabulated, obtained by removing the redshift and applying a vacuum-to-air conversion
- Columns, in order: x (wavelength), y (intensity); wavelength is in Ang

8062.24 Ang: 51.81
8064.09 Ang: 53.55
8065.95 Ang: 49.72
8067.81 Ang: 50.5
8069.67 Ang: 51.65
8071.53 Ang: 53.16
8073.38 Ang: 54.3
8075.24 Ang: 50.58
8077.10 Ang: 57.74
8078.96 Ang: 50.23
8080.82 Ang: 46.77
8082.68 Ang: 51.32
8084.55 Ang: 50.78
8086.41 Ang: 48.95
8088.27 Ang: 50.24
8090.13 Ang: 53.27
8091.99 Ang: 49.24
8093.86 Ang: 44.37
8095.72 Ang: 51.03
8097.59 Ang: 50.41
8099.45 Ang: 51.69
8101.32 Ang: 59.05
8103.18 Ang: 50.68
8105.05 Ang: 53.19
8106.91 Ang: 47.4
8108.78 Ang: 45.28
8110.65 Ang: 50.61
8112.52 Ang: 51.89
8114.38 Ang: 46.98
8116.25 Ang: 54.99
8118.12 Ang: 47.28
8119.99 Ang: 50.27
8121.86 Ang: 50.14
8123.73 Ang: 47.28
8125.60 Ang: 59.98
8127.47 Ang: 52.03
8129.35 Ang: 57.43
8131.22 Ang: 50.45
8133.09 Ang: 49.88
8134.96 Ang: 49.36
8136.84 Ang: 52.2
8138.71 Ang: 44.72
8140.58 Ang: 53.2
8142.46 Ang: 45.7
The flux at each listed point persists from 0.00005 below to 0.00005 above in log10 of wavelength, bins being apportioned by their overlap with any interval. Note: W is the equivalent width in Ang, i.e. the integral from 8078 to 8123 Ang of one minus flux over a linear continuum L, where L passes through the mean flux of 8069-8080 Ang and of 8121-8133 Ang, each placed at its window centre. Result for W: 2.19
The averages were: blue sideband 52.9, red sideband 52.7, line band 50.2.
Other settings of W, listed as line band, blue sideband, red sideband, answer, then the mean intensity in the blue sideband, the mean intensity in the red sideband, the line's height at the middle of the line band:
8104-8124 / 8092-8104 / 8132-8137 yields 0.40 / 51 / 50.2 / 50.7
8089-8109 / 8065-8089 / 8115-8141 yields 0.22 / 51.2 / 51.3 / 51.2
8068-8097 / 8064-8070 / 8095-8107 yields 0.37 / 51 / 52.3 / 51.6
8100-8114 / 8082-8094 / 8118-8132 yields 0.03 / 50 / 52.1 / 51.1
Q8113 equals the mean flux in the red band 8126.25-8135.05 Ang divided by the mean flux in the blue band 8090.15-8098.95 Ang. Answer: 1.06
